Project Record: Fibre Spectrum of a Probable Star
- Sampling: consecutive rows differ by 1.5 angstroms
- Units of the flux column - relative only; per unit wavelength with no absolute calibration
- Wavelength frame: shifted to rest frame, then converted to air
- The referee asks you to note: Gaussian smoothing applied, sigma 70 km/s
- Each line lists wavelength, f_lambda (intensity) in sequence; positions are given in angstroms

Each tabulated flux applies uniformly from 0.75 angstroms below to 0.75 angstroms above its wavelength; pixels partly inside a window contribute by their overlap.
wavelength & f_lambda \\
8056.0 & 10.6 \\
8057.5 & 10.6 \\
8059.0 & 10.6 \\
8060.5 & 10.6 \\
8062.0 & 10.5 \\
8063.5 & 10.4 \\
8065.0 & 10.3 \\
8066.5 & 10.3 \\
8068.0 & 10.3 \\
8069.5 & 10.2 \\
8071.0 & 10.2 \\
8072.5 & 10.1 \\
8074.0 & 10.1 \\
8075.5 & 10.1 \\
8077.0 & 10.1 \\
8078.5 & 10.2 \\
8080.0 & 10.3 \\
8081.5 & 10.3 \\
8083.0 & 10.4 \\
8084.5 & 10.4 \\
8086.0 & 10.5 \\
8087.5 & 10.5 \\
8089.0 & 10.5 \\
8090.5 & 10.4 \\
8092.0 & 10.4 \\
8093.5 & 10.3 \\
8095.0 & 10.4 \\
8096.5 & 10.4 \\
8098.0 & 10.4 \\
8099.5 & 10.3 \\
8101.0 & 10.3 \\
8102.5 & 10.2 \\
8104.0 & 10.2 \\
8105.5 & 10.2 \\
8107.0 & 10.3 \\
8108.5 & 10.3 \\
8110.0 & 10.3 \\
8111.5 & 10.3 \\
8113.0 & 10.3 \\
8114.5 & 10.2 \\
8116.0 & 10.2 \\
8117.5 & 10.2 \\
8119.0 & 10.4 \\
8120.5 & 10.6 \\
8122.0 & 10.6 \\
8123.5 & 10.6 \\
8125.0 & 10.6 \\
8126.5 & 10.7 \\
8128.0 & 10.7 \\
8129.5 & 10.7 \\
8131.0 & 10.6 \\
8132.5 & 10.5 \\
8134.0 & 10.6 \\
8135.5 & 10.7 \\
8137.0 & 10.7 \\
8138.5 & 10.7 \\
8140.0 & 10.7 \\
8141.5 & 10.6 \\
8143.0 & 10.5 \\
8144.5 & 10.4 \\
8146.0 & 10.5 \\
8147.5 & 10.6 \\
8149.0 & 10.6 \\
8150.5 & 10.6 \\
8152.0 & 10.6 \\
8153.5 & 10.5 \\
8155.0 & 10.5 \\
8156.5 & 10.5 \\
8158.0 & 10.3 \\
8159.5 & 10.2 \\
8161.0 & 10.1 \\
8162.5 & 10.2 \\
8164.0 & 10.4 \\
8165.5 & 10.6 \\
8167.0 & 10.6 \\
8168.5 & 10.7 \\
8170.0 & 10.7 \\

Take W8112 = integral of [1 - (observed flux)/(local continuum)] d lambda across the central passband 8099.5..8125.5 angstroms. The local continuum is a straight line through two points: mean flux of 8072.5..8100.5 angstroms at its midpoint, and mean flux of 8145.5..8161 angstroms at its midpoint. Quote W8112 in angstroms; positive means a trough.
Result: 0.11 angstroms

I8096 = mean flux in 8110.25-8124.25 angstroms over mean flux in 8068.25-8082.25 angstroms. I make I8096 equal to 1.02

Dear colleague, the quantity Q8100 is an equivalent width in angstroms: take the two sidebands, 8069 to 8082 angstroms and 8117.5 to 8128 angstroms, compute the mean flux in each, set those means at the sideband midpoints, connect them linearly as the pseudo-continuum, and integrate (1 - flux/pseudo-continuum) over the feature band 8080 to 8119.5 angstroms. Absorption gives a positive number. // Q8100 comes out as 0.17 angstroms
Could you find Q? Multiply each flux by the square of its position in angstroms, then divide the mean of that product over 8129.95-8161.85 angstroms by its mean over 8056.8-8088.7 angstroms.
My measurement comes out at 1.0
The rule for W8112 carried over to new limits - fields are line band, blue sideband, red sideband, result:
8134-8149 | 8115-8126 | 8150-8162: -0.3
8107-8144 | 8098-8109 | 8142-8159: -0.5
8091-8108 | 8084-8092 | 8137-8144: 0.3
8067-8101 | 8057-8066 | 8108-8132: 0.6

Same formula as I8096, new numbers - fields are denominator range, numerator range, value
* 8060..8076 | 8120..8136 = 1.03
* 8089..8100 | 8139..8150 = 1.02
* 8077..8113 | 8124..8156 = 1.03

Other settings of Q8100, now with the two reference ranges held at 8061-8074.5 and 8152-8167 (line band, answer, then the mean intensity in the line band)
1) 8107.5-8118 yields 0.07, 10.3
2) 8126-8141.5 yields -0.45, 10.7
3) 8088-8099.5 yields -0.10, 10.4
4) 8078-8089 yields -0.09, 10.4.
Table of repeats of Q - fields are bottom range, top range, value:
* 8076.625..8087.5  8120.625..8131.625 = 1.04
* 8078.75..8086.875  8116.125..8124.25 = 1.02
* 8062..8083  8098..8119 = 1.01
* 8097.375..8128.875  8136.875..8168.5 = 1.02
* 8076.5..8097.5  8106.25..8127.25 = 1.01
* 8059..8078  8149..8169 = 1.04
